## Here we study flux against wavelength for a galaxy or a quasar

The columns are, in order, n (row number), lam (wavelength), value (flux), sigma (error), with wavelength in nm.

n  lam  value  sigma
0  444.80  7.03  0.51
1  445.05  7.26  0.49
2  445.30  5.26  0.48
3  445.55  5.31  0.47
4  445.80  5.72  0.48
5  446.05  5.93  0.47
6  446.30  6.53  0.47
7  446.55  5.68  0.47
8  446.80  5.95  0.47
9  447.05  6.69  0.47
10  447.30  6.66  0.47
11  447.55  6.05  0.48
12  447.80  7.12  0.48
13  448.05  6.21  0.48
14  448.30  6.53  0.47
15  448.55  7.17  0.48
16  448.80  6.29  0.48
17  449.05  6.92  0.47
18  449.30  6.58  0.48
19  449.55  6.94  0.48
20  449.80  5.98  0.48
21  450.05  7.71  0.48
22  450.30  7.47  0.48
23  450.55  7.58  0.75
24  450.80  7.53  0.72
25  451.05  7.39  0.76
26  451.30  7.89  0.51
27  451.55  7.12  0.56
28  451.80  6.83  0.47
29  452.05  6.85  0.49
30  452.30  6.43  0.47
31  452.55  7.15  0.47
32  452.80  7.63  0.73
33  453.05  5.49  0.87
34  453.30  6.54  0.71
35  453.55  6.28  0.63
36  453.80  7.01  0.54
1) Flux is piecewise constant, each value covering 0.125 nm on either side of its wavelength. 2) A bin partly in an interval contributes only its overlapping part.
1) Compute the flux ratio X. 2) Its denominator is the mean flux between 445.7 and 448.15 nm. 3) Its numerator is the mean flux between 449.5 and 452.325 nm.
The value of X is 1.15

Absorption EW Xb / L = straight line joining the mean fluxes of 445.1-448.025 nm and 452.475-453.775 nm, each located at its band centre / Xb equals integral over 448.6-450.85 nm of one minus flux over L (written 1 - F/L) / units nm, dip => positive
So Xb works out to -0.22 nm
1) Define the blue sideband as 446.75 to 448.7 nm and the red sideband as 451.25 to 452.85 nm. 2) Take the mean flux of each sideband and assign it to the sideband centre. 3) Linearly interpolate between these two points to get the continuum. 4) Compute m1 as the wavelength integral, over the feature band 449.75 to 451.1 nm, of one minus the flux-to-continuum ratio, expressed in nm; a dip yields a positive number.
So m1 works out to -0.09 nm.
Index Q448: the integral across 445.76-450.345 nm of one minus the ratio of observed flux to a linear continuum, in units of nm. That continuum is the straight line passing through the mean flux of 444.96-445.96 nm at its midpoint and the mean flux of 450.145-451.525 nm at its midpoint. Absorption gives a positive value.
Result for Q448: 0.09 nm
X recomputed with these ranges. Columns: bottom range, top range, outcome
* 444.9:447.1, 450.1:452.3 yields 1.21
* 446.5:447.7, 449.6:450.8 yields 1.15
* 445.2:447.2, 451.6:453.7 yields 1.13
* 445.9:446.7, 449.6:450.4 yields 1.17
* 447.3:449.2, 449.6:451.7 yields 1.11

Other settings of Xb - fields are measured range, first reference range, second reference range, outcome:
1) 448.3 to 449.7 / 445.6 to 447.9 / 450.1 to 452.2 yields 0.01 nm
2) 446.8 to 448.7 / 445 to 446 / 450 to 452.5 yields -0.07 nm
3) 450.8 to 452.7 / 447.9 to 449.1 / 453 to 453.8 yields -0.21 nm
